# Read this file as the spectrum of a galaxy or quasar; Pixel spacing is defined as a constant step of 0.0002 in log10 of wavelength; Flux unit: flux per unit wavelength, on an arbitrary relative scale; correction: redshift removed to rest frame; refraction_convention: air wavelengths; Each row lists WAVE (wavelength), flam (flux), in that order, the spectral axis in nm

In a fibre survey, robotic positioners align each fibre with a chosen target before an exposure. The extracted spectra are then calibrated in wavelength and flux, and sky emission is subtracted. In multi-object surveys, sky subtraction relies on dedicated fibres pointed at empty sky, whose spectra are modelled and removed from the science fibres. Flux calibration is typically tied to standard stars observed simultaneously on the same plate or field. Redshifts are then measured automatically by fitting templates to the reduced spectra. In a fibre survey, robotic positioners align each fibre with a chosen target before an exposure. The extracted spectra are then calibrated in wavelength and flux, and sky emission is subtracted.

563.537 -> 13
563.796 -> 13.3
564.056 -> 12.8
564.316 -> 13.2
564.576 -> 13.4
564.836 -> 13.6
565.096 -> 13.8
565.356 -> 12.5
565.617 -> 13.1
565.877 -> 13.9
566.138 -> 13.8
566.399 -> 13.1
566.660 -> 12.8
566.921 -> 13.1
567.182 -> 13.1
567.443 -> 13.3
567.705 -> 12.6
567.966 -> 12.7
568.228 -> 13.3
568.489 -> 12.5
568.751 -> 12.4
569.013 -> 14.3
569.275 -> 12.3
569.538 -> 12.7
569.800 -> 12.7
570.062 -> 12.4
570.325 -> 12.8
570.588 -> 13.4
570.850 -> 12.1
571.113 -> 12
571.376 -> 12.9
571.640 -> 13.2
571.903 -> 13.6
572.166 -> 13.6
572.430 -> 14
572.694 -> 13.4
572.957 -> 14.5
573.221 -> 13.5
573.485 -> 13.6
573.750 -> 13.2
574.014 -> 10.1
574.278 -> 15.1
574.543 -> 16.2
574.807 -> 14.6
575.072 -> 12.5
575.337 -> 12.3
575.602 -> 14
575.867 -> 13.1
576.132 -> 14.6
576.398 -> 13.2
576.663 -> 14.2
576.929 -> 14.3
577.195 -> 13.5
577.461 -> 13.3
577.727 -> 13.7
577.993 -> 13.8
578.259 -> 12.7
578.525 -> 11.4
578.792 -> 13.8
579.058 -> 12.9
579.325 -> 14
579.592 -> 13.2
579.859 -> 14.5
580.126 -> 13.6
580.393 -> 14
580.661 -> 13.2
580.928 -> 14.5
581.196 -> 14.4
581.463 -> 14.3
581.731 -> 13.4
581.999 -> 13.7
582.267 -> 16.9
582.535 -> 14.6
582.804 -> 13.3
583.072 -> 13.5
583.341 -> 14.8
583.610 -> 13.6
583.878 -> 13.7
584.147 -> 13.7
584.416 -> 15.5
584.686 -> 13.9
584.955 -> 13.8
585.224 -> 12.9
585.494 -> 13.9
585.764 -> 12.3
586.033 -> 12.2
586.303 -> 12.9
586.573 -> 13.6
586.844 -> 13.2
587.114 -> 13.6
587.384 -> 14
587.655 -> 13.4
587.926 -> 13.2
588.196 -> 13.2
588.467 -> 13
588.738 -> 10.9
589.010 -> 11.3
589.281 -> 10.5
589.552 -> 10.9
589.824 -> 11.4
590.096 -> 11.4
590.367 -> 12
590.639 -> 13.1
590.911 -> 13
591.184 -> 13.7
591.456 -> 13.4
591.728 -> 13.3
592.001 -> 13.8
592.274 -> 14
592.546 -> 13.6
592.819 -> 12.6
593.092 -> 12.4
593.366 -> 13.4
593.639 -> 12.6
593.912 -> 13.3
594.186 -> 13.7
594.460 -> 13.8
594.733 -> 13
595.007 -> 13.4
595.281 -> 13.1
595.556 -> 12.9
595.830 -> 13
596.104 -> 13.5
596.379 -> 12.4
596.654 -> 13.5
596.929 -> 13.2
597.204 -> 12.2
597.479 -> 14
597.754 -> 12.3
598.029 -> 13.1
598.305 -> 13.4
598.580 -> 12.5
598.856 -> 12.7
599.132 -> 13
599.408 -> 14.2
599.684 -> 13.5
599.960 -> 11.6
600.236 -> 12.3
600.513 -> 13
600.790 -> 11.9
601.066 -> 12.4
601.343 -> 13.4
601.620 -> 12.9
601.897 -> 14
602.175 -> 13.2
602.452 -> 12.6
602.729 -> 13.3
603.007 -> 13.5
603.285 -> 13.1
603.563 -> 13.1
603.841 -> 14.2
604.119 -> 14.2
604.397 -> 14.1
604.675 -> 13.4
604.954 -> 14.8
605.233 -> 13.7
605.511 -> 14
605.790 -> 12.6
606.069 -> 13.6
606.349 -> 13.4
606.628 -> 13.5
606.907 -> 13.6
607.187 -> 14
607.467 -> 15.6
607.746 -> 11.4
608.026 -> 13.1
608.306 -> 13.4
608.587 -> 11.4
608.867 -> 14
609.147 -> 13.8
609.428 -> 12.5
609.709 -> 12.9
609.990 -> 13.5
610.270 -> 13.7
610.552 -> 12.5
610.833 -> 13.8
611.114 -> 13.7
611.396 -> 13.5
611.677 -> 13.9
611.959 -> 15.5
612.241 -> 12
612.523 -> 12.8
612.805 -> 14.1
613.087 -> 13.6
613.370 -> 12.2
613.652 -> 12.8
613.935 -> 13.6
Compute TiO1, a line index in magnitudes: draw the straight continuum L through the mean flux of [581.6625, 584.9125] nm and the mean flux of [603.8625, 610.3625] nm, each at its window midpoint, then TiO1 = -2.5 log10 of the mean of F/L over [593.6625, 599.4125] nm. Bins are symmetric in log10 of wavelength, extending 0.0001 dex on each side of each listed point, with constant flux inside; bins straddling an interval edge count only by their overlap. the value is 0.06 mag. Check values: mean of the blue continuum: 14.2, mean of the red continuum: 13.5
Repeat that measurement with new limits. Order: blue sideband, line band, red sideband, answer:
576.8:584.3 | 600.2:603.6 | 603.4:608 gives 0.06 mag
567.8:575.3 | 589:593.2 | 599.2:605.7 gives 0.06 mag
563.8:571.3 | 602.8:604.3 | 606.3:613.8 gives -0.03 mag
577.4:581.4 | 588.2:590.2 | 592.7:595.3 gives 0.16 mag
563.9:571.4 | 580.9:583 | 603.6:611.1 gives -0.09 mag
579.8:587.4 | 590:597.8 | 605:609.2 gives 0.04 mag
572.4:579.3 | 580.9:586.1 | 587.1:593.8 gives -0.07 mag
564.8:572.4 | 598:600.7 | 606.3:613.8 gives 0.03 mag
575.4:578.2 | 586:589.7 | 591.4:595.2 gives 0.07 mag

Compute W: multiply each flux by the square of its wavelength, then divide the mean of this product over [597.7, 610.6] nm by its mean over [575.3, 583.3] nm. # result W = 1.05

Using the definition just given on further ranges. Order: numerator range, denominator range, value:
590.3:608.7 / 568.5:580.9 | 1.08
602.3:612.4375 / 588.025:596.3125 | 1.11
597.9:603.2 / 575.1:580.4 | 1.04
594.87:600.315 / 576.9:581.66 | 1.02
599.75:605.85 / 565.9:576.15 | 1.12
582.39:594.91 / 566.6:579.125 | 1.04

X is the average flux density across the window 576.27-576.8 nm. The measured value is 13.7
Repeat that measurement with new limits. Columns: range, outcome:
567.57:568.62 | 12.8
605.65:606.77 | 13.3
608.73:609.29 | 13.9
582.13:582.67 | 15.7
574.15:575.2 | 14.6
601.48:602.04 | 13.4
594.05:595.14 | 13.5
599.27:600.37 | 12.9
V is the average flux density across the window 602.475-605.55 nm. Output 13.7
